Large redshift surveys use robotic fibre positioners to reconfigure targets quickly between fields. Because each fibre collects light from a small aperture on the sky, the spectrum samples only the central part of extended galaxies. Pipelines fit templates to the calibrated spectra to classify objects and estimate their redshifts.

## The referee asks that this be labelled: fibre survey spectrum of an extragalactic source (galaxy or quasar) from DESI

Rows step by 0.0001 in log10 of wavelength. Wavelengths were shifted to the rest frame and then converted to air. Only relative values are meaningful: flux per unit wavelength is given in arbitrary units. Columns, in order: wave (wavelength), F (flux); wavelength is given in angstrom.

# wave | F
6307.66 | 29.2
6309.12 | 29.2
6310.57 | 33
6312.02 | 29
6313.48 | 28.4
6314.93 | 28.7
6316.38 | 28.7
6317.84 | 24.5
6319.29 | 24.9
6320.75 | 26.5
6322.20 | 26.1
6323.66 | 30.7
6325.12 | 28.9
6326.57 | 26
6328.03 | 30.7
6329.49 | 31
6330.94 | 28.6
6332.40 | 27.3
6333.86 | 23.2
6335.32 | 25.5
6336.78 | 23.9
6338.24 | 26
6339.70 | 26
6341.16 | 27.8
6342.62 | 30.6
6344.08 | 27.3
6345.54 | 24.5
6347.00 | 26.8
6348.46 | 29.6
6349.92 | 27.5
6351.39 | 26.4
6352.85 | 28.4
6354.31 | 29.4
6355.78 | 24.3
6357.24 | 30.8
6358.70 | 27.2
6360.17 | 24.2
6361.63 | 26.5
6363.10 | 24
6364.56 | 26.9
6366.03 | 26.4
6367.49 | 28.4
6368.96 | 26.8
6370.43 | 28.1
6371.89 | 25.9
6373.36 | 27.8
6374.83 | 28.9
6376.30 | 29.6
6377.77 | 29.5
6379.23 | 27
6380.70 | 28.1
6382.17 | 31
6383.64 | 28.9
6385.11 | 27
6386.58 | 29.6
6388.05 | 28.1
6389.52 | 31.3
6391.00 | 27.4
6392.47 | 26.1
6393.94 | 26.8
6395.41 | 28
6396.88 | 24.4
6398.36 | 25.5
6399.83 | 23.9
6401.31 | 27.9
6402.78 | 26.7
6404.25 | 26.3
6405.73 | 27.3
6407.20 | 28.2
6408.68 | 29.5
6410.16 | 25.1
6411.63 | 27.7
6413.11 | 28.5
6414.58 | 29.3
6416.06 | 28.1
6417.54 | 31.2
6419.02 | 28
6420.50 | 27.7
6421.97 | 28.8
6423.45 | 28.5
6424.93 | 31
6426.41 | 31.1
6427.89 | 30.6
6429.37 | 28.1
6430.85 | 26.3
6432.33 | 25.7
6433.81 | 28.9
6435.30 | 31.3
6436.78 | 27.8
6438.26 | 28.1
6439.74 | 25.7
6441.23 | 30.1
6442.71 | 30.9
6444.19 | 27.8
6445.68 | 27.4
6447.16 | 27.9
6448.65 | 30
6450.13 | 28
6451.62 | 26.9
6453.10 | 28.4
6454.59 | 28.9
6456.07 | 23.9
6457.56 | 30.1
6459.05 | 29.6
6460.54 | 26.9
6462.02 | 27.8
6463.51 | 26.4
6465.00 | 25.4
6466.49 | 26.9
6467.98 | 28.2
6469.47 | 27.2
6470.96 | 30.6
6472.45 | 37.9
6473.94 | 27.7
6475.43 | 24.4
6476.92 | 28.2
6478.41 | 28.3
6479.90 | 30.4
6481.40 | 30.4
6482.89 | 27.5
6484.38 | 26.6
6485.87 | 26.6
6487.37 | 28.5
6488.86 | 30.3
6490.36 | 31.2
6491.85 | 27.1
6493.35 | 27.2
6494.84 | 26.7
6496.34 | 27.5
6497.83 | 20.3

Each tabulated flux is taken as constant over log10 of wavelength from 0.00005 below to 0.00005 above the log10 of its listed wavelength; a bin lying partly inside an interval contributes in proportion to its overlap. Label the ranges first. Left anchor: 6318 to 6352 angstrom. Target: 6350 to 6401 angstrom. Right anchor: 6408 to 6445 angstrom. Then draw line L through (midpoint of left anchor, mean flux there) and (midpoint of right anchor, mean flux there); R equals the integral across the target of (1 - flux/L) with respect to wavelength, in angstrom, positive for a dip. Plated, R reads 0.7 angstrom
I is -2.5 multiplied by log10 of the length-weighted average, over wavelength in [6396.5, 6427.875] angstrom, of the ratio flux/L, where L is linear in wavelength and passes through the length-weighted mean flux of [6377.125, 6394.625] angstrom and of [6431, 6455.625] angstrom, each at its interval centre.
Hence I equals 0.02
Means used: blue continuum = 28.4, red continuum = 28.3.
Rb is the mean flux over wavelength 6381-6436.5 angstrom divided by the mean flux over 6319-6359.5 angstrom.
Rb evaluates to 1.0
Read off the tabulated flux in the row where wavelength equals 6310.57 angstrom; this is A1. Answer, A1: 33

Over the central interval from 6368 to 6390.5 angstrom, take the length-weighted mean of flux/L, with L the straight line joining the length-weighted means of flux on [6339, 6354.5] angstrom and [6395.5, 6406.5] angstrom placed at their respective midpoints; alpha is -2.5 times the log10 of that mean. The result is -0.07 mag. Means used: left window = 27.6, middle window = 28.5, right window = 26.1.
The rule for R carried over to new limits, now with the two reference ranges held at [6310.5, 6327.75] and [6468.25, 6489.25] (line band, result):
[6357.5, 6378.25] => 0.7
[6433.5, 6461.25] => 0.3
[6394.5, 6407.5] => 0.9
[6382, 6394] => -0.1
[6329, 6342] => 0.6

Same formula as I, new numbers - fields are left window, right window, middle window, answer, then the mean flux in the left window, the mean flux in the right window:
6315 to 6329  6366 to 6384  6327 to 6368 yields 0.03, 27.6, 28.2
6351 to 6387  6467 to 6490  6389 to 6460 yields 0.01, 27.6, 28.9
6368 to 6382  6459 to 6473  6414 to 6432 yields -0.03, 28.1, 28.5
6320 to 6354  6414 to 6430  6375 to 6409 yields 0.03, 27.4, 29.3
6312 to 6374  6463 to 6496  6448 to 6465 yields 0.01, 27.2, 28.3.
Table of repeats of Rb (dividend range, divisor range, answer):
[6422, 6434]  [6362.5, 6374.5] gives 1.07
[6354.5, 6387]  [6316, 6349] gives 1.02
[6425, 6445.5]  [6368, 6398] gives 1.03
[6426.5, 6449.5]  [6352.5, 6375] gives 1.05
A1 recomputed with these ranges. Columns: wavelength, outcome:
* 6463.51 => 26.4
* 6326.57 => 26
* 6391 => 27.4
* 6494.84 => 26.7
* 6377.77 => 29.5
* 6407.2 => 28.2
